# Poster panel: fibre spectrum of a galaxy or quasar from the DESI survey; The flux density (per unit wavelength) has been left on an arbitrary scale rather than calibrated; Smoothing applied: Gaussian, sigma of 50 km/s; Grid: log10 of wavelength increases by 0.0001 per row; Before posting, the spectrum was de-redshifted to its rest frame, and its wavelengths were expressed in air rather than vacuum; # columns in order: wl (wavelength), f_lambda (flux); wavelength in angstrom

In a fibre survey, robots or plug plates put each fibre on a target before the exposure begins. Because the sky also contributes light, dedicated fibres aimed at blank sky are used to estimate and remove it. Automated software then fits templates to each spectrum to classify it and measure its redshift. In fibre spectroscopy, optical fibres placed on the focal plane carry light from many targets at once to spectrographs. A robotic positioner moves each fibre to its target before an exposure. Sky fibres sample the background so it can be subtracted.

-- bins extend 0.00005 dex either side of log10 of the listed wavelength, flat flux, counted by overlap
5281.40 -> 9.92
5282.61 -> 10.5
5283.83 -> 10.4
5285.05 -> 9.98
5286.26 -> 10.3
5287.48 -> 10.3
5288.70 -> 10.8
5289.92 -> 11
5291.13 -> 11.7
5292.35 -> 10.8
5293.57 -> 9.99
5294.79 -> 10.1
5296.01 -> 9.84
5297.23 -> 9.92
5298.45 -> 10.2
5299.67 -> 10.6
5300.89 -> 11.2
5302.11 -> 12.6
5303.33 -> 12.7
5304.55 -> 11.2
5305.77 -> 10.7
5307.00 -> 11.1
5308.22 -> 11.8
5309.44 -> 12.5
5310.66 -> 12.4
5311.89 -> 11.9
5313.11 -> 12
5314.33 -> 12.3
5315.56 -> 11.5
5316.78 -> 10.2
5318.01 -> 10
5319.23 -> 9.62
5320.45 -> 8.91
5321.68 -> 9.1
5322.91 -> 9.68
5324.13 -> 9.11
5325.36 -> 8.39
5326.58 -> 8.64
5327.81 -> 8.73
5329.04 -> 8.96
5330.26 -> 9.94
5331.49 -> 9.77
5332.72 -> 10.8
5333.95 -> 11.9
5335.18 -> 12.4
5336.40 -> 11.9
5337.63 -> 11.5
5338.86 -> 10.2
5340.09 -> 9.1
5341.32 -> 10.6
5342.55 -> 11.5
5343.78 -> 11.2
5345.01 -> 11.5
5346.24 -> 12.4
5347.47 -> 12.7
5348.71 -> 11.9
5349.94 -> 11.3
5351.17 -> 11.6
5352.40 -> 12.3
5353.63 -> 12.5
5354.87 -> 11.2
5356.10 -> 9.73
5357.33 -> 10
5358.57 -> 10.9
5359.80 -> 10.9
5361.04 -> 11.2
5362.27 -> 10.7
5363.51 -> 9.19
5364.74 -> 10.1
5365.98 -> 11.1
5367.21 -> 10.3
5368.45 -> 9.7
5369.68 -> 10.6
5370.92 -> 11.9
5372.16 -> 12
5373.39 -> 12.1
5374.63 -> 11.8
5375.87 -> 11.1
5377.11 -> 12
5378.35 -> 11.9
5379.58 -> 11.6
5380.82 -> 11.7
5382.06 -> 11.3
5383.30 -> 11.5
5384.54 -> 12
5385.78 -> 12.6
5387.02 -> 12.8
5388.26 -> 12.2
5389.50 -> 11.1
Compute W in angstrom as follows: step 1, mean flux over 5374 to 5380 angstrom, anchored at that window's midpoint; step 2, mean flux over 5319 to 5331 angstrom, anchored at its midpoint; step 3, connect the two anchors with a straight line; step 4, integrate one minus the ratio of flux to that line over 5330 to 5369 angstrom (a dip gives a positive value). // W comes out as -2.8 angstrom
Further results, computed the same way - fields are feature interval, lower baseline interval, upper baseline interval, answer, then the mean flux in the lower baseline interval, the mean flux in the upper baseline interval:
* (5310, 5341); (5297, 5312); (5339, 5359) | 2.74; 11.5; 11.3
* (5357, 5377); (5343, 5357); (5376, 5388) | 1.51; 11.6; 11.9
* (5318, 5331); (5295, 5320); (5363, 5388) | 2.41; 11.2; 11.4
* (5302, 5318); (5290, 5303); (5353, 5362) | -1.30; 10.8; 10.9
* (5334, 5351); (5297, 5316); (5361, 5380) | -0.20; 11.6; 11.1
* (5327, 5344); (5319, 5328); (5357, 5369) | -2.03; 9.01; 10.4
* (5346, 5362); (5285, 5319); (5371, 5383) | 0.17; 11.1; 11.7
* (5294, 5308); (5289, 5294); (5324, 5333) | -0.63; 10.9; 9.25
